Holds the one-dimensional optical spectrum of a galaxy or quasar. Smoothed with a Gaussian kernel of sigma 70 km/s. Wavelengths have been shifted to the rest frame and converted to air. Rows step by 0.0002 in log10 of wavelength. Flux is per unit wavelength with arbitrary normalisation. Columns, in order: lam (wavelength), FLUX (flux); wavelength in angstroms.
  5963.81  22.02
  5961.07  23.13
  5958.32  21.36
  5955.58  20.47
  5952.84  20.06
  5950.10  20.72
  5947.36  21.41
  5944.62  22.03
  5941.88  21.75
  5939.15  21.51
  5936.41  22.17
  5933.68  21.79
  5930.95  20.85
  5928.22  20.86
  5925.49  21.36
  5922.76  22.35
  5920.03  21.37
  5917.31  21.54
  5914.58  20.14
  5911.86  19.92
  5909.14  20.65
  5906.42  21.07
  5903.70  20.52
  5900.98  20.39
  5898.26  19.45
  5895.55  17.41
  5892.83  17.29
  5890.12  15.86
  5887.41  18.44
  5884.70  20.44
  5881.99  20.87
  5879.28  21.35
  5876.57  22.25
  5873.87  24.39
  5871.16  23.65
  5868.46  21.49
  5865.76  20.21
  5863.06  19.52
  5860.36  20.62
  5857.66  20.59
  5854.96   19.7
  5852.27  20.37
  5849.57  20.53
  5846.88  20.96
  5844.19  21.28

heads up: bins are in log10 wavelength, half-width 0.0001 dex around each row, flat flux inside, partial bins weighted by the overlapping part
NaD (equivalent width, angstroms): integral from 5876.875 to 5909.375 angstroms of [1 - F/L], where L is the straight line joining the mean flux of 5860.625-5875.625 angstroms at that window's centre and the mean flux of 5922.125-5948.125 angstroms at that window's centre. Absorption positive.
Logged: 3.27 angstroms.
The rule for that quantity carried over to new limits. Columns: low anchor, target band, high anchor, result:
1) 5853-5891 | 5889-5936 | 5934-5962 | 2.0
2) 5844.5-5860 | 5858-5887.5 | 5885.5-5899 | -3.5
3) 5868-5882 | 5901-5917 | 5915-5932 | 0.9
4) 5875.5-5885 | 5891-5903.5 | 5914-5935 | 1.5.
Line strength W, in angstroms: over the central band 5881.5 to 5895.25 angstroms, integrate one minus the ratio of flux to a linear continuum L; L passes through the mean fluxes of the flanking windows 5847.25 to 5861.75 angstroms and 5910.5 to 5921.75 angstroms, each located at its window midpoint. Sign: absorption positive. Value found 1.5 angstroms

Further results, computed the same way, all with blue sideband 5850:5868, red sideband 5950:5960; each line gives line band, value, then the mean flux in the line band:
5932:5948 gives -0.9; 21.8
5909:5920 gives -0.1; 20.7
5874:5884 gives -0.7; 21.8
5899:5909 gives -0.1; 20.6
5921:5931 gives -0.4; 21.4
